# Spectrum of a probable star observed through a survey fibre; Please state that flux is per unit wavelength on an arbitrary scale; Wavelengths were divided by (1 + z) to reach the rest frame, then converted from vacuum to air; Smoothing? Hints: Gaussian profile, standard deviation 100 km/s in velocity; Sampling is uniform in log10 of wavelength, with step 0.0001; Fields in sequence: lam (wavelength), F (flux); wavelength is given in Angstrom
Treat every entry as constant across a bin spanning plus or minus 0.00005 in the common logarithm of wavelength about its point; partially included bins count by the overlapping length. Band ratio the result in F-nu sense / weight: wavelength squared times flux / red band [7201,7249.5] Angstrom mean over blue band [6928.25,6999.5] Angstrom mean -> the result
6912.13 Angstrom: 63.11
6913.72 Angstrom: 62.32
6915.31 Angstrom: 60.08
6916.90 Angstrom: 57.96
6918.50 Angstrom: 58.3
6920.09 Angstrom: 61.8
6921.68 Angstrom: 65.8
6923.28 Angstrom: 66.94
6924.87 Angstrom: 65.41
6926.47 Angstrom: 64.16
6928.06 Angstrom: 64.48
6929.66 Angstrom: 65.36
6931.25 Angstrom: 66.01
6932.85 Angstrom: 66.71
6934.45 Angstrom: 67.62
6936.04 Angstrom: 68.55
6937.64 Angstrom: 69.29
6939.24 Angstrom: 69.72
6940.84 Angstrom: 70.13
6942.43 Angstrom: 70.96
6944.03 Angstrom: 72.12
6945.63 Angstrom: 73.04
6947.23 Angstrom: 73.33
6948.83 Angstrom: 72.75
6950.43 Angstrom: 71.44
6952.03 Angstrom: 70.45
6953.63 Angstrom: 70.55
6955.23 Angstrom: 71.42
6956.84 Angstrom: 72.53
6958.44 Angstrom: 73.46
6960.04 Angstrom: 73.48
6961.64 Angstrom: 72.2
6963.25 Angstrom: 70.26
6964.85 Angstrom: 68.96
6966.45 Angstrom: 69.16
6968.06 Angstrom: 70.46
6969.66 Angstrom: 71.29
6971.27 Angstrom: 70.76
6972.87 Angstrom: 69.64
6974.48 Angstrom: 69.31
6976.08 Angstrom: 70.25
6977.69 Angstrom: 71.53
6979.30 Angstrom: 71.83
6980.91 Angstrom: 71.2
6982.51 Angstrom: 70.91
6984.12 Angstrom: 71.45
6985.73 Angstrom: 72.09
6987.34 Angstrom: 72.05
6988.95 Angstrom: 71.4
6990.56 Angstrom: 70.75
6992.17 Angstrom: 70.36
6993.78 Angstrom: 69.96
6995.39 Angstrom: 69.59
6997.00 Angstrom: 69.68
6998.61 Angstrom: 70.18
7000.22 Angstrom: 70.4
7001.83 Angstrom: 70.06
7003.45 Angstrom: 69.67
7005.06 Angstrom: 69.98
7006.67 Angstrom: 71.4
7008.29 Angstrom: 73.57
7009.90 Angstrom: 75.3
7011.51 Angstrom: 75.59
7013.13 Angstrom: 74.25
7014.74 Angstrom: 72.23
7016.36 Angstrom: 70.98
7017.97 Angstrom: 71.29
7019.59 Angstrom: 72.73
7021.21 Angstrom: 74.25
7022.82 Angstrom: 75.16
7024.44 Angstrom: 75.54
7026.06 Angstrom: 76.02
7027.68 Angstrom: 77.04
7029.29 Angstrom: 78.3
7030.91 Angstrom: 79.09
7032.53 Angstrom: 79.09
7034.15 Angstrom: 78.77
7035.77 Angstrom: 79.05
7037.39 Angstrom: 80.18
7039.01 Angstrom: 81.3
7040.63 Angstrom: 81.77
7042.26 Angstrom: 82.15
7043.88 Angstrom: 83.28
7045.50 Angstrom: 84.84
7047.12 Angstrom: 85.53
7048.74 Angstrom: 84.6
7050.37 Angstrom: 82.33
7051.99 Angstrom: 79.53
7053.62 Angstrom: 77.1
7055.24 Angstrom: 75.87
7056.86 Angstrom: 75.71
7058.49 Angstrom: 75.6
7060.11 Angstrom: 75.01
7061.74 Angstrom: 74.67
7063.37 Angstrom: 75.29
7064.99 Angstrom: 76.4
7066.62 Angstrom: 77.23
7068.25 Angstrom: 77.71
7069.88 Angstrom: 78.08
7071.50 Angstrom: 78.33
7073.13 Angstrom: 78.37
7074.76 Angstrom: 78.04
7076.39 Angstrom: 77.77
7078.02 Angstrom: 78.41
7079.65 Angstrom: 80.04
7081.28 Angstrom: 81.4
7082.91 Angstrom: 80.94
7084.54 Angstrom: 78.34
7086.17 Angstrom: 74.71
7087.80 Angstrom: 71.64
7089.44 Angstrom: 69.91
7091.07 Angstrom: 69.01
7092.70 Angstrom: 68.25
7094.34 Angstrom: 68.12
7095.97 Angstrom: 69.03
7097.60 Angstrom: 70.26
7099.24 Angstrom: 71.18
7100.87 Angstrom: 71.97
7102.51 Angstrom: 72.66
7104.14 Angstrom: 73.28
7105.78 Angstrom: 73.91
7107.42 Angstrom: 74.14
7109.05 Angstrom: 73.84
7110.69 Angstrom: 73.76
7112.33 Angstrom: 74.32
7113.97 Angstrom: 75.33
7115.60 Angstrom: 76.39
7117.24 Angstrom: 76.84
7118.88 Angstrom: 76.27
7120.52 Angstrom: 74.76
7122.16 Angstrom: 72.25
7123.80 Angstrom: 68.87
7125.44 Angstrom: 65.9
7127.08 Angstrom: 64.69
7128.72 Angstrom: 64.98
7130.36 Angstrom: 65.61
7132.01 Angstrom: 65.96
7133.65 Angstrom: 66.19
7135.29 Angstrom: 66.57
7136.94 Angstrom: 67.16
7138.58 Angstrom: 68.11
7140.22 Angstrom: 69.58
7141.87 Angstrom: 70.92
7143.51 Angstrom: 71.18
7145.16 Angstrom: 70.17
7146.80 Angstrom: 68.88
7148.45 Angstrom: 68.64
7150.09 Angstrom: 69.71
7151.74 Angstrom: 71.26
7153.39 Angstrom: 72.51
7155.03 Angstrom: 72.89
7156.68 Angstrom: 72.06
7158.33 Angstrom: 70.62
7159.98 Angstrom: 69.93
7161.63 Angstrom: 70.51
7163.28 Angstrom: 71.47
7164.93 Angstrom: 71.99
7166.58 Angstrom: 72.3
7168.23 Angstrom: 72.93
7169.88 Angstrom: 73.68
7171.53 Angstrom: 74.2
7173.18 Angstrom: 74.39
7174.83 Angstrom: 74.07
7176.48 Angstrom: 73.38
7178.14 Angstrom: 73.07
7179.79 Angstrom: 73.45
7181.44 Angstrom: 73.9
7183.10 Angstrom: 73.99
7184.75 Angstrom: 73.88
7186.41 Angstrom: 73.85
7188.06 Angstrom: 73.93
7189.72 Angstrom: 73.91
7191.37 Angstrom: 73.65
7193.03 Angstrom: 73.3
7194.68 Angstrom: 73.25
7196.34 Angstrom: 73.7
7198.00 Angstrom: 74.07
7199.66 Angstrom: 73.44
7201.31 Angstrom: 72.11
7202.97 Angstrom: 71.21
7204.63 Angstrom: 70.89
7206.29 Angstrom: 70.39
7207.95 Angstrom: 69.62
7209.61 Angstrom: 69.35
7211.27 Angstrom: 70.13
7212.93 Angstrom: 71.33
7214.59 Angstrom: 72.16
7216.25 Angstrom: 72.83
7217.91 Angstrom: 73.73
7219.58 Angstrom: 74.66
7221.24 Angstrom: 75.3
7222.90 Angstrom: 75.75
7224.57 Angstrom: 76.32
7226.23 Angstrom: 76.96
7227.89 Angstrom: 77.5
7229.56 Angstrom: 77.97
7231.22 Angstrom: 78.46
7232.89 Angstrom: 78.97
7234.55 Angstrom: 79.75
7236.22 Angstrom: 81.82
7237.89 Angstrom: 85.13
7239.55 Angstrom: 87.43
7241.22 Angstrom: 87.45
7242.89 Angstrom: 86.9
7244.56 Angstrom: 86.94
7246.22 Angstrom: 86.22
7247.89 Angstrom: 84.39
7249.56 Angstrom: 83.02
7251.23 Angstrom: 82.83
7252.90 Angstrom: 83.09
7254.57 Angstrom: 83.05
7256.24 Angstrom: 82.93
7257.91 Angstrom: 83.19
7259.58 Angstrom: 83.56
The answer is 1.18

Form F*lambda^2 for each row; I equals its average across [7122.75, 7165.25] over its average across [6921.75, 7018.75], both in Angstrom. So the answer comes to 1.03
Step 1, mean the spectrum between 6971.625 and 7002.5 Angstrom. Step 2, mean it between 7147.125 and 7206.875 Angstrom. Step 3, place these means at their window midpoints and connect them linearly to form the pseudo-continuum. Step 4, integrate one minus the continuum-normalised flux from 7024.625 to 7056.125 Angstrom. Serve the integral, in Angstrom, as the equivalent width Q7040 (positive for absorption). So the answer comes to -3.98 Angstrom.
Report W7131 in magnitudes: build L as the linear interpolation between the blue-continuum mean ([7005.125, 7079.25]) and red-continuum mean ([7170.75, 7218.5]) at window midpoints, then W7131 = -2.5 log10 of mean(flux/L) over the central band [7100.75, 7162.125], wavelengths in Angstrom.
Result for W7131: 0.06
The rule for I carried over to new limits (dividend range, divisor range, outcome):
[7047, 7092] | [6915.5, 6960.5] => 1.18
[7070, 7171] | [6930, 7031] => 1.05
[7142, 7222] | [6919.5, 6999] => 1.10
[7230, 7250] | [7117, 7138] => 1.26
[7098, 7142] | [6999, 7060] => 0.95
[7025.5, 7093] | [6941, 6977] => 1.13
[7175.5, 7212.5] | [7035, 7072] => 0.95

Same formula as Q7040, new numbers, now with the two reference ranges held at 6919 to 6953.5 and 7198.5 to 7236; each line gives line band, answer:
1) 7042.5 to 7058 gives -2.2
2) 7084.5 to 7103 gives 0.2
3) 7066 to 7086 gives -2.1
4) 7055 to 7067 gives -0.8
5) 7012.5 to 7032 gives -1.3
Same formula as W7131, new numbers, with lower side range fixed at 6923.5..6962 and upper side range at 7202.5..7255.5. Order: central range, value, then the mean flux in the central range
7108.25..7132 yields 0.052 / 71.5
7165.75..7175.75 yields 0.041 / 73.6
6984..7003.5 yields 0.010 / 70.6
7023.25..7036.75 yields -0.079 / 77.8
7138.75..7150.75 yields 0.089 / 69.8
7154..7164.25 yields 0.072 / 71.3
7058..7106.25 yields -0.014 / 74.9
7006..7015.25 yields -0.031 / 73.8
